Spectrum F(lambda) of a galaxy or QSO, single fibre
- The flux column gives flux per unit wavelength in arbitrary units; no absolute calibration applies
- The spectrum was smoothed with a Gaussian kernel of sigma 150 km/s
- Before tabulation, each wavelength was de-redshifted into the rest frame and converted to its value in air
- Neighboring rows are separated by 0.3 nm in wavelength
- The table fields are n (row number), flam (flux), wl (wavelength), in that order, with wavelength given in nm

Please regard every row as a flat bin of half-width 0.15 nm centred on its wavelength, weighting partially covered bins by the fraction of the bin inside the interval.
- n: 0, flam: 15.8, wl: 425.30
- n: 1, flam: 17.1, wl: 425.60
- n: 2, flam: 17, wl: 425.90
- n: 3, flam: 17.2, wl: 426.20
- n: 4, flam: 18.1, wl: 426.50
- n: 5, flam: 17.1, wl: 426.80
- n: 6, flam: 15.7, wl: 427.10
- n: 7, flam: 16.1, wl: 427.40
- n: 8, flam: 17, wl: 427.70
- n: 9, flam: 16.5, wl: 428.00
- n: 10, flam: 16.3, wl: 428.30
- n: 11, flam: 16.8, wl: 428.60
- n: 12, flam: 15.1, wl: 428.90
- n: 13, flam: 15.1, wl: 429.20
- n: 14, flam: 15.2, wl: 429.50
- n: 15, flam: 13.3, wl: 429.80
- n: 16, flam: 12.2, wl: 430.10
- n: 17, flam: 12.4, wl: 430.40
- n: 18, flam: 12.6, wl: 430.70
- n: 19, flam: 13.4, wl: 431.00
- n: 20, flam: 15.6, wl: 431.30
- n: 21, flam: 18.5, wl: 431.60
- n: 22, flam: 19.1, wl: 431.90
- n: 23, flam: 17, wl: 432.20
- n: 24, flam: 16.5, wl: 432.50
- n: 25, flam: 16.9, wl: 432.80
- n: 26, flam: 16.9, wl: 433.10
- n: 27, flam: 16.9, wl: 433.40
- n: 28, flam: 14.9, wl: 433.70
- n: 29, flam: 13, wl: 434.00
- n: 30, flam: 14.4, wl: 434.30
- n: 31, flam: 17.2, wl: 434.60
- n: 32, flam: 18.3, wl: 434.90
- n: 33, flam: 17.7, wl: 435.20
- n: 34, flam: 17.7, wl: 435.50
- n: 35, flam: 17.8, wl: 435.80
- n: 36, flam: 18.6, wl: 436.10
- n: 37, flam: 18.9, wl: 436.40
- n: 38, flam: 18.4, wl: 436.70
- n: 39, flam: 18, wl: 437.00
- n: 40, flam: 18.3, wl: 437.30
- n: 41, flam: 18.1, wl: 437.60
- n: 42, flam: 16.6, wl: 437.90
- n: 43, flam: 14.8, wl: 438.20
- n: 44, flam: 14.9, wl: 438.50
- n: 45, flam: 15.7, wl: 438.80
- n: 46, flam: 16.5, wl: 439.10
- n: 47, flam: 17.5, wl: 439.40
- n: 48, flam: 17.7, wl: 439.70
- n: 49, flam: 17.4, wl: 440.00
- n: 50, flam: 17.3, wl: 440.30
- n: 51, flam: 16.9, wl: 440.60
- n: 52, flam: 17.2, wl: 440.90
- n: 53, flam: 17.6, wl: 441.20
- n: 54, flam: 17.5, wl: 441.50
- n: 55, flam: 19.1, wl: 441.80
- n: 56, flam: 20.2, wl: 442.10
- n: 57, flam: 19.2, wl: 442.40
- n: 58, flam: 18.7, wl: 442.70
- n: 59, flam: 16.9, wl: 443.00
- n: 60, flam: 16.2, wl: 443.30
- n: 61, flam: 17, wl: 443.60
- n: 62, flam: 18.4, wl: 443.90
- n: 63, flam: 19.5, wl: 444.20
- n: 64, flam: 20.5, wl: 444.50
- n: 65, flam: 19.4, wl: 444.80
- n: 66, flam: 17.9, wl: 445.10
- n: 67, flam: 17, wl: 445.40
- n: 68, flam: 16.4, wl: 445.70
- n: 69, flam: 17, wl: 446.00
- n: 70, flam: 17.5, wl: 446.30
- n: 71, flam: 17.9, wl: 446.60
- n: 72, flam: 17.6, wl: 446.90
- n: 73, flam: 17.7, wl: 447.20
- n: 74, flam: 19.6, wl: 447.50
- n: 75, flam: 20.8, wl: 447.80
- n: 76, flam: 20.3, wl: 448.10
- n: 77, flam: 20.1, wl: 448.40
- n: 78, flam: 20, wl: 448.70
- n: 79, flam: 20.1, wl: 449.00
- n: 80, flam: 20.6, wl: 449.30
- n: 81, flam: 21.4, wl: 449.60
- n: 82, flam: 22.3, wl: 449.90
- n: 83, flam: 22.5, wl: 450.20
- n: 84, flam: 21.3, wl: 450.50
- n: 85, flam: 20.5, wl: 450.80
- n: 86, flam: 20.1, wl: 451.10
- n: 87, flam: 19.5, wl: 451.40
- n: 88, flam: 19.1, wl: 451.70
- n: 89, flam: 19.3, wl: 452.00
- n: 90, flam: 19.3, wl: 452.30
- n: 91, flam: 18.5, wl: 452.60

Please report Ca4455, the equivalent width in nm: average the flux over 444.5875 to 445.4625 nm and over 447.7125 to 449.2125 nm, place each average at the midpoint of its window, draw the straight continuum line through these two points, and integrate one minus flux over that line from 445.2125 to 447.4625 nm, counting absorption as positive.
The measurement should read 0.20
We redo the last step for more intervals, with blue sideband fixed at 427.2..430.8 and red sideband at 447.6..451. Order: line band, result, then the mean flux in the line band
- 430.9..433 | -0.13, 16.8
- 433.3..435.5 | 0.05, 16.1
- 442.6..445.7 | 0.21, 18.1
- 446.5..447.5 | 0.11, 18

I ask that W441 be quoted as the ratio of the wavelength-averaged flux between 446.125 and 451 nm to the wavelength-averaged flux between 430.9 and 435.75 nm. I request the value 1.21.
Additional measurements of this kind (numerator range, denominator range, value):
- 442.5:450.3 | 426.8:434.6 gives 1.22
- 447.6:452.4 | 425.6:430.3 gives 1.29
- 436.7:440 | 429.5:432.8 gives 1.12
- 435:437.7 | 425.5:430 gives 1.12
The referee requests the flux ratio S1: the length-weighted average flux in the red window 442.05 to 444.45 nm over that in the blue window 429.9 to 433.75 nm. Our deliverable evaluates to 1.2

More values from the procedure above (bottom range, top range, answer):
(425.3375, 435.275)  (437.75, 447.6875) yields 1.10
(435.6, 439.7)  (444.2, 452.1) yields 1.13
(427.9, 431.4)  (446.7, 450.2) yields 1.39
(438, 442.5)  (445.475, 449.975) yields 1.11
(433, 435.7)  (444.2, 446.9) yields 1.10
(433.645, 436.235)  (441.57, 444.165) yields 1.09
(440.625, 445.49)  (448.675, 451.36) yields 1.15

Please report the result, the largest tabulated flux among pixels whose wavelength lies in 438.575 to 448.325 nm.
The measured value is 20.8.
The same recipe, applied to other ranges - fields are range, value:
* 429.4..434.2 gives 19.1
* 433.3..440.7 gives 18.9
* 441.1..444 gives 20.2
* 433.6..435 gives 18.3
